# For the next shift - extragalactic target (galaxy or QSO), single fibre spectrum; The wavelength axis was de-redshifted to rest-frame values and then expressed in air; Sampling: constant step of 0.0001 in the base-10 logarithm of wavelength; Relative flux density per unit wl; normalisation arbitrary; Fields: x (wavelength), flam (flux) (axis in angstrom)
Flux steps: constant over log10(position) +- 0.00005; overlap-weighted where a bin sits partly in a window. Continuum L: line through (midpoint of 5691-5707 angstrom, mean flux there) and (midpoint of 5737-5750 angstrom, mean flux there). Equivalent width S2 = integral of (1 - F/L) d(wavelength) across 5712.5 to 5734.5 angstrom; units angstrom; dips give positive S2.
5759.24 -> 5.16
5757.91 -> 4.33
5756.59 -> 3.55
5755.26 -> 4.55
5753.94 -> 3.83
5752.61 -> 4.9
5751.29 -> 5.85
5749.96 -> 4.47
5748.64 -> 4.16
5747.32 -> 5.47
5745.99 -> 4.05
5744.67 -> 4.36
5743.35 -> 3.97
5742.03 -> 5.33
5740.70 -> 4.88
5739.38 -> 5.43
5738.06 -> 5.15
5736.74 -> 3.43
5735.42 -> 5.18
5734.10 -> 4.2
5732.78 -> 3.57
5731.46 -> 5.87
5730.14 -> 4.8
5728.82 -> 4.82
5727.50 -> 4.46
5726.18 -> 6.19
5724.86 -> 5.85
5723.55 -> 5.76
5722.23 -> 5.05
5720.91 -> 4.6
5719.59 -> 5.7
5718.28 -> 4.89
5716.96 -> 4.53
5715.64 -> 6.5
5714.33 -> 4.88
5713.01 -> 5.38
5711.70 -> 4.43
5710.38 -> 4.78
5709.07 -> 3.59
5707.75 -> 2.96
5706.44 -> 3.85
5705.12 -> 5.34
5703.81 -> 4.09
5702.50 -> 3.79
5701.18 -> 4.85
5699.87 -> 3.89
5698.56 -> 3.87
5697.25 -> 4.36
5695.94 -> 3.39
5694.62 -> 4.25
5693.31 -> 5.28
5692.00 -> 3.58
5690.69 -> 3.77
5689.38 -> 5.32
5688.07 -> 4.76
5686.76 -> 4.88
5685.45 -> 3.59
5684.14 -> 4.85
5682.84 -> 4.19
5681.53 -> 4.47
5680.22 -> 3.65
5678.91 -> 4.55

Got -3.23 angstrom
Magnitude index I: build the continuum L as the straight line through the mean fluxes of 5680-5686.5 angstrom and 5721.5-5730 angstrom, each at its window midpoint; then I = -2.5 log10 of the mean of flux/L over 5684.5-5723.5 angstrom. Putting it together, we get 0.06 mag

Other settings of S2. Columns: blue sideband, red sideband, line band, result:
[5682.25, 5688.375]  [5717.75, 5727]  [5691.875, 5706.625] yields 1.7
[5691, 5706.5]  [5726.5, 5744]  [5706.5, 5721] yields -0.9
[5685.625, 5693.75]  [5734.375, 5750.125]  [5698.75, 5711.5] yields 1.2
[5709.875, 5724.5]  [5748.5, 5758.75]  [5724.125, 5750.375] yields 0.0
